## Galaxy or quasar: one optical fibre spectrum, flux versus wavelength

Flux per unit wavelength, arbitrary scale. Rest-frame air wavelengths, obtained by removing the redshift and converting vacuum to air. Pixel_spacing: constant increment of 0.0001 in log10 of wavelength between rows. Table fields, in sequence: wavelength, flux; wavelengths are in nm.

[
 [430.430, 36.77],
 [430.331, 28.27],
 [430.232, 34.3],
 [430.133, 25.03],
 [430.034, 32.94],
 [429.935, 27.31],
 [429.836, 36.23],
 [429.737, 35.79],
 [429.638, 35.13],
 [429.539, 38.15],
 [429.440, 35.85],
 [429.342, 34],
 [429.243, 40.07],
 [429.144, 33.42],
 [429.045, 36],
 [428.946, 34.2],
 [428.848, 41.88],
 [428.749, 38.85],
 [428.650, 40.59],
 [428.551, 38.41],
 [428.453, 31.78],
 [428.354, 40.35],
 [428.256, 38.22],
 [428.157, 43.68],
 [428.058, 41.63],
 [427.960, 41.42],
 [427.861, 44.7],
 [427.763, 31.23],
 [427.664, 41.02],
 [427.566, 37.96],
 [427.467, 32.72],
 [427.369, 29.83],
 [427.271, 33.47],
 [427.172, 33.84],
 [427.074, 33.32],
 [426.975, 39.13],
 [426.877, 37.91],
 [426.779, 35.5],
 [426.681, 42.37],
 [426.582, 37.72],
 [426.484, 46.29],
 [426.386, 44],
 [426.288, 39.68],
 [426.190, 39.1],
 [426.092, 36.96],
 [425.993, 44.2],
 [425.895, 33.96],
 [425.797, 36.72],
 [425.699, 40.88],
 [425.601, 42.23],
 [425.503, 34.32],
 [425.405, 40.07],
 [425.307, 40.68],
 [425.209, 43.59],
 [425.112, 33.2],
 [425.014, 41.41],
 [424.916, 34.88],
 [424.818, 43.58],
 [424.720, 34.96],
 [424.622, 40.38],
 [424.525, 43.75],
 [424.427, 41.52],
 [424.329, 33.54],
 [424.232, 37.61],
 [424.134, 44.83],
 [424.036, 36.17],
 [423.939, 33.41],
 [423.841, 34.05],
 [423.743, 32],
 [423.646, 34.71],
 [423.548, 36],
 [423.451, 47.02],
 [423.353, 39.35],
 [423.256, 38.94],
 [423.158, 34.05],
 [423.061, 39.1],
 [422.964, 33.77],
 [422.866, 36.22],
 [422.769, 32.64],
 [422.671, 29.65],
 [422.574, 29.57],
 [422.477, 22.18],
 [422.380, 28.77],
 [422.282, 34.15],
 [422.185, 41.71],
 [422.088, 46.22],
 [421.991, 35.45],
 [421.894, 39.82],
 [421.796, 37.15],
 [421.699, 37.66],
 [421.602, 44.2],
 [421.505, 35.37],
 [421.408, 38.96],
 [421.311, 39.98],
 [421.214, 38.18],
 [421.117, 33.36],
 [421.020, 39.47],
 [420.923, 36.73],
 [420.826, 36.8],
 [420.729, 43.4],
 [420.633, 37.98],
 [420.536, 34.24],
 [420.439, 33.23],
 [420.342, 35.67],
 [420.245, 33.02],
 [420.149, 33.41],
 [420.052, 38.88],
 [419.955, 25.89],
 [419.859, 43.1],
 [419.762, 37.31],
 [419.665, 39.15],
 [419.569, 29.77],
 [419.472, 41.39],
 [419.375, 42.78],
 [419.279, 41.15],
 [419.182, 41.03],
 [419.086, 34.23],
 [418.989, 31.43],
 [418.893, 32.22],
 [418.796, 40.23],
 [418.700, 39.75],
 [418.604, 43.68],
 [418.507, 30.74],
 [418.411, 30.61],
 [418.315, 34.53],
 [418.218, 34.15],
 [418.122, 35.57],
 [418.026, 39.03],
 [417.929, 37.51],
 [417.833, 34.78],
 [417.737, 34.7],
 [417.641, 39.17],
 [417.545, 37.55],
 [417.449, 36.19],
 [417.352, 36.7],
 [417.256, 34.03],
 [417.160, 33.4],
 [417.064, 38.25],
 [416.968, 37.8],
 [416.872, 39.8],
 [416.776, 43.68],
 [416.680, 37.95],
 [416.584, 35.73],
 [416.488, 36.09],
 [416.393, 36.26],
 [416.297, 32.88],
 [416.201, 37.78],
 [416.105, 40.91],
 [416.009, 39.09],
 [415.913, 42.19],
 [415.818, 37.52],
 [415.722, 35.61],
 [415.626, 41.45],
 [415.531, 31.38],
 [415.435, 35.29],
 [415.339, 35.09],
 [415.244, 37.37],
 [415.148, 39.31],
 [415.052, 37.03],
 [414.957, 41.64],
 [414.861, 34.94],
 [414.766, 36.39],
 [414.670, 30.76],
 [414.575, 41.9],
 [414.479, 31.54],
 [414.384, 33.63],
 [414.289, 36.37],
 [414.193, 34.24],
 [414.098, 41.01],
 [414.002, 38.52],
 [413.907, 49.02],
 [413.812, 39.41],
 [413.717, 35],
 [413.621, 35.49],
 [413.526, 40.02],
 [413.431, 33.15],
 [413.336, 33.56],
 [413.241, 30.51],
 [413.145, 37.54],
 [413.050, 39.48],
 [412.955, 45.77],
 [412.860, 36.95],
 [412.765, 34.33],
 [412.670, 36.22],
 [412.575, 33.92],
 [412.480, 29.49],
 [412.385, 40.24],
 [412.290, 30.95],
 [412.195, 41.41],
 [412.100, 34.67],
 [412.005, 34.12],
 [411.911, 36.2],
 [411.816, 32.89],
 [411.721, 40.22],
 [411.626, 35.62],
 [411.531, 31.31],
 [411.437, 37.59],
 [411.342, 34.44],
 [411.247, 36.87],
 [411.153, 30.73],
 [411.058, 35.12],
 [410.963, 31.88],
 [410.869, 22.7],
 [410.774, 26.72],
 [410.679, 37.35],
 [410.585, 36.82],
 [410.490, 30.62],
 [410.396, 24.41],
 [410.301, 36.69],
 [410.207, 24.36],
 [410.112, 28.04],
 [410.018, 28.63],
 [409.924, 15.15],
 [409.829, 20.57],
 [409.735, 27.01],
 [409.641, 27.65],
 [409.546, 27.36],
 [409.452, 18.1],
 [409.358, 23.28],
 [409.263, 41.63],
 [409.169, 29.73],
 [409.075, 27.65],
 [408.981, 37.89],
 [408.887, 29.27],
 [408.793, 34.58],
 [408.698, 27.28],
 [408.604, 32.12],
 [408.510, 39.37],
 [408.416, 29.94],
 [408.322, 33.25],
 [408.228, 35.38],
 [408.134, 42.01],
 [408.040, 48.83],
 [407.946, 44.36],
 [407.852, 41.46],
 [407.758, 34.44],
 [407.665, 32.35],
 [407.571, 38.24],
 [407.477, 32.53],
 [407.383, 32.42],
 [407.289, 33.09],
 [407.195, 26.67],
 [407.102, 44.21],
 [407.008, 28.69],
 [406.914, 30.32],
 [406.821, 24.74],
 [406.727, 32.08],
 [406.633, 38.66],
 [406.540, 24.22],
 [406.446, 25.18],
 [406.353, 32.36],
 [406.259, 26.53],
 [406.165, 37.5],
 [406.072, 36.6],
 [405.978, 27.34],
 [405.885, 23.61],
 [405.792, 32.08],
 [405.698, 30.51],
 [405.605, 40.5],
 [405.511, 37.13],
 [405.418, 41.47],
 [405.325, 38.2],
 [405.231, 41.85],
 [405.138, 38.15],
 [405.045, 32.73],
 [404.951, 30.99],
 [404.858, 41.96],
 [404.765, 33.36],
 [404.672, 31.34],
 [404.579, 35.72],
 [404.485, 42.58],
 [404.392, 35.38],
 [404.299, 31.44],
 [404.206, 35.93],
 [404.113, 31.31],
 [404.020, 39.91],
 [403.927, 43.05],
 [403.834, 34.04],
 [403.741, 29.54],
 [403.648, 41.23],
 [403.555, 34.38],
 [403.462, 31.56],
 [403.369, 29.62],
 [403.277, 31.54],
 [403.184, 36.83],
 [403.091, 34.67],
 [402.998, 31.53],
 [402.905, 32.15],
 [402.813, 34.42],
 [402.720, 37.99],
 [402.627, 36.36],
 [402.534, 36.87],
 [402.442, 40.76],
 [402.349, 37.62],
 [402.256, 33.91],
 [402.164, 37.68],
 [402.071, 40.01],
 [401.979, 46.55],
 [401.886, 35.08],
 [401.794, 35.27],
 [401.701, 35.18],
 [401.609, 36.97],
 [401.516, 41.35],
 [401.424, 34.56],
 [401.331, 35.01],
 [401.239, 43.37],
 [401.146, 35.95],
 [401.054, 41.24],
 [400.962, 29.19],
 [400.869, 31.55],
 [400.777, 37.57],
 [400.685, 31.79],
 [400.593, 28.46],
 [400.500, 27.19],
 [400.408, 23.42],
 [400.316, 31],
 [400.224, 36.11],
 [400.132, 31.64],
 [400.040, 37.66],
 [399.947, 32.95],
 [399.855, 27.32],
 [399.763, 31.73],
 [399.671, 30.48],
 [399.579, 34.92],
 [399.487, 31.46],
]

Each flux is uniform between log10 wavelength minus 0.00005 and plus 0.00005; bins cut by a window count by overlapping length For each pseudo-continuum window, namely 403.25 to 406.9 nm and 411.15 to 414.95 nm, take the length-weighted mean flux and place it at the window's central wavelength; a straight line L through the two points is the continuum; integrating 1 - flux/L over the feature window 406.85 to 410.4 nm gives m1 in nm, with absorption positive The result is 0.32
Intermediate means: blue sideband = 34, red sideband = 36.3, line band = 31.9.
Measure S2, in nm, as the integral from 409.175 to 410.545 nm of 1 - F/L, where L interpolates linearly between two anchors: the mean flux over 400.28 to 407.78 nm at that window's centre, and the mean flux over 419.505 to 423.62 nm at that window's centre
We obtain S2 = 0.323 nm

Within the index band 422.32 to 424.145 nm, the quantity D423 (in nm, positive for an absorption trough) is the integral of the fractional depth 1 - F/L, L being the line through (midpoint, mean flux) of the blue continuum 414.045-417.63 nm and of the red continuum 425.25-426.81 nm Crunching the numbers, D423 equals 0.20 nm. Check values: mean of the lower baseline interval 37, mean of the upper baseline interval 39.7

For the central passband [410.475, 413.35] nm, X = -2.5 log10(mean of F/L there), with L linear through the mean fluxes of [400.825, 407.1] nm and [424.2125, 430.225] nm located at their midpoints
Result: 0.03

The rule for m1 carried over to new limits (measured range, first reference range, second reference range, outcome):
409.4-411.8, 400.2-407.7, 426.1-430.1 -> 0.37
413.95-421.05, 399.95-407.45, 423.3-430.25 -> -0.09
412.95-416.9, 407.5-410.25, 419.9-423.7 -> -0.41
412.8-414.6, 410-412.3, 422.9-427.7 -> -0.19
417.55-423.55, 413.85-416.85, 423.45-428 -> 0.20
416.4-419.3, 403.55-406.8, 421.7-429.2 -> -0.02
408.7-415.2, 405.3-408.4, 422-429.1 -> 0.27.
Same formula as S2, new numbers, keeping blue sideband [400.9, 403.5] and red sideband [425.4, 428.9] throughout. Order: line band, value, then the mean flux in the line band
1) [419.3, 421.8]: 0.04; 37.2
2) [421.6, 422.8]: 0.09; 35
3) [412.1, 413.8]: 0.05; 36.1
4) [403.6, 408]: 0.25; 34.4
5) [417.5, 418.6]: 0.06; 35.6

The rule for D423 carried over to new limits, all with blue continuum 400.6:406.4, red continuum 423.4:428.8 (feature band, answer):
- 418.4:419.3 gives 0.02 nm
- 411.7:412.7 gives 0.03 nm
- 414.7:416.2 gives -0.02 nm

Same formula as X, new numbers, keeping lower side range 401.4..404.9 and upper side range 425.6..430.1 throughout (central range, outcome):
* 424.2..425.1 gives -0.04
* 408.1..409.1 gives 0.09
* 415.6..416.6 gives -0.03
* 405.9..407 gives 0.20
